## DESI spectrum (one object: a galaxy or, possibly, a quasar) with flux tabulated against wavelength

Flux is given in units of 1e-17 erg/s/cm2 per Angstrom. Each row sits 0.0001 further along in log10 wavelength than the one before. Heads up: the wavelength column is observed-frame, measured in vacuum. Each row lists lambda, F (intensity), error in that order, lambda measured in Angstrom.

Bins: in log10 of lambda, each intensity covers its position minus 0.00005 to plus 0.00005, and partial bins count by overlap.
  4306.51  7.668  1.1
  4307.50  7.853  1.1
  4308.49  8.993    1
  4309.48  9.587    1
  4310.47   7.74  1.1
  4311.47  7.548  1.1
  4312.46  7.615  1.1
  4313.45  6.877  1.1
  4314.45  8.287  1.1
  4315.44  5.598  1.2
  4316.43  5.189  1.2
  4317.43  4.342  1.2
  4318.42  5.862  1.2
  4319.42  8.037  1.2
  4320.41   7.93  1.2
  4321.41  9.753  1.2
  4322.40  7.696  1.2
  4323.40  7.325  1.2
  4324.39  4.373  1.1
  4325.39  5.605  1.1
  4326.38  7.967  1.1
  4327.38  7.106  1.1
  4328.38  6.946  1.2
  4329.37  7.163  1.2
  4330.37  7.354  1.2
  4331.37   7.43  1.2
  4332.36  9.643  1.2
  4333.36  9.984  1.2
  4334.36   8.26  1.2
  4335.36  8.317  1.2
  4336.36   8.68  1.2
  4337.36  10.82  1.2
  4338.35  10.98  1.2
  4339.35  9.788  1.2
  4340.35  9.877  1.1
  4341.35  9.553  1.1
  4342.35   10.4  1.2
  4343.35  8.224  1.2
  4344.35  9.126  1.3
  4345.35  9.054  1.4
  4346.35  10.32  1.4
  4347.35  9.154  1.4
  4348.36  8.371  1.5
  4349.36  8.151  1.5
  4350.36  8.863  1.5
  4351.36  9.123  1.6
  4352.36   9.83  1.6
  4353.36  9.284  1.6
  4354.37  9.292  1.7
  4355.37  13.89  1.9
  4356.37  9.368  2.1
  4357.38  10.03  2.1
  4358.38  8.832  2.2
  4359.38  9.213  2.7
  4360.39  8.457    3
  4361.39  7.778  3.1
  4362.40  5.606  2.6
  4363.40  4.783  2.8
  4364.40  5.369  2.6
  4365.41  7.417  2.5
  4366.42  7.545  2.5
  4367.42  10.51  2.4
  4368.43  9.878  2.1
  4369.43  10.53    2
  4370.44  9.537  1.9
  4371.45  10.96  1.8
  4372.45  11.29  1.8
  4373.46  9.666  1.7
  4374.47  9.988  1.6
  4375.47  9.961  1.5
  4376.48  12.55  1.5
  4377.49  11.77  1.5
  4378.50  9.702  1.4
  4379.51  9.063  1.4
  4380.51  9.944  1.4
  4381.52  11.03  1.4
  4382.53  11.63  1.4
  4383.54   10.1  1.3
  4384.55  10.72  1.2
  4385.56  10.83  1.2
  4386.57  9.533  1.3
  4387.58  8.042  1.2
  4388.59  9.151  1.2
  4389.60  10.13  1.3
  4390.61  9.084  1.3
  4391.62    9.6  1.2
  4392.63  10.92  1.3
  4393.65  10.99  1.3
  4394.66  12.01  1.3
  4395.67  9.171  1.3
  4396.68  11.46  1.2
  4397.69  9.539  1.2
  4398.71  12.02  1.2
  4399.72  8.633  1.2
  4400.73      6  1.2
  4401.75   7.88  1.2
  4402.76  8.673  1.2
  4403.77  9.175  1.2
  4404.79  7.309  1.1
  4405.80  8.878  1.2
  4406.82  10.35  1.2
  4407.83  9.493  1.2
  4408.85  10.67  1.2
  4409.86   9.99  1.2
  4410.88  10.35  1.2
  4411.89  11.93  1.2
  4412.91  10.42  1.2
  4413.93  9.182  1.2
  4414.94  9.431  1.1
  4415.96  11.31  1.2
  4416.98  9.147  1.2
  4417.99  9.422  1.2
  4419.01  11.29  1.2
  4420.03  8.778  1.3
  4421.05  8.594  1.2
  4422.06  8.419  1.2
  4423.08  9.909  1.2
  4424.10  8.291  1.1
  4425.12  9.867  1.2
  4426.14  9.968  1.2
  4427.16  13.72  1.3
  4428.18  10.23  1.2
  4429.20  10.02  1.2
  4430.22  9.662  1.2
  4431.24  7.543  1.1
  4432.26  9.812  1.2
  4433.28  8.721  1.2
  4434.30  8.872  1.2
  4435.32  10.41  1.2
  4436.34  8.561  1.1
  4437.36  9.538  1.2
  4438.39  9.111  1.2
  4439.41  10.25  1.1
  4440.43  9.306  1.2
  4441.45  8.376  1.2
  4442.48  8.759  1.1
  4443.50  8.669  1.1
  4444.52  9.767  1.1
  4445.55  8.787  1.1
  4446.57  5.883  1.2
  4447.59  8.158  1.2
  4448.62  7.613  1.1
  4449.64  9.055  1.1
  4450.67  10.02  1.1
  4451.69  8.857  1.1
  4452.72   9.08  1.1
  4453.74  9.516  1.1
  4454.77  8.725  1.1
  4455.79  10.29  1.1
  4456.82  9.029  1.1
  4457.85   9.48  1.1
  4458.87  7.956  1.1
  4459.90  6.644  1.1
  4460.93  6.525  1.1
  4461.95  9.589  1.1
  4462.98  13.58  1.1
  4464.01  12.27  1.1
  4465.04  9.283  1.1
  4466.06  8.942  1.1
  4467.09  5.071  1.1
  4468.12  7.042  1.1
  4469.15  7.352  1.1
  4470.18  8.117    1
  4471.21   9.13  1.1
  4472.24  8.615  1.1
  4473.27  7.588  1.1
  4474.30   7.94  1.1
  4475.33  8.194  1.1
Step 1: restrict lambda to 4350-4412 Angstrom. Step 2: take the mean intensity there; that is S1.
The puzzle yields 9.59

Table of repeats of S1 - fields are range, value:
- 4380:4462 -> 9.45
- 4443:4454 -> 8.66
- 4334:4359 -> 9.51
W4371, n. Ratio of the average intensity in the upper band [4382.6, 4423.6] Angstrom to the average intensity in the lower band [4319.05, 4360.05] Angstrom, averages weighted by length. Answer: 1.10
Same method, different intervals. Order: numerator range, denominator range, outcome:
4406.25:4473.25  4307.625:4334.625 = 1.25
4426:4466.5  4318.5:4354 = 1.08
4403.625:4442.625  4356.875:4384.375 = 1.02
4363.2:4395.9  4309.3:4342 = 1.25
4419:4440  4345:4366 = 1.10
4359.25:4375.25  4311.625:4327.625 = 1.26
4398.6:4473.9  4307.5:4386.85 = 1.04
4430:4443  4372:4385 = 0.86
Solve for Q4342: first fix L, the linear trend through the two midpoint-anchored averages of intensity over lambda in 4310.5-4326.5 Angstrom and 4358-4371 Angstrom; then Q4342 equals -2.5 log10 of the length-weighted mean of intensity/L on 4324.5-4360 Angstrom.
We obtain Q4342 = -0.191 mag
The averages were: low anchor 6.87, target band 8.98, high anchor 8.11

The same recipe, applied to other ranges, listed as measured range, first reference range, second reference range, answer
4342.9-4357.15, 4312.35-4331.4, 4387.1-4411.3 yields -0.20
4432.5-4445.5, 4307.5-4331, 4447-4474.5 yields -0.09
